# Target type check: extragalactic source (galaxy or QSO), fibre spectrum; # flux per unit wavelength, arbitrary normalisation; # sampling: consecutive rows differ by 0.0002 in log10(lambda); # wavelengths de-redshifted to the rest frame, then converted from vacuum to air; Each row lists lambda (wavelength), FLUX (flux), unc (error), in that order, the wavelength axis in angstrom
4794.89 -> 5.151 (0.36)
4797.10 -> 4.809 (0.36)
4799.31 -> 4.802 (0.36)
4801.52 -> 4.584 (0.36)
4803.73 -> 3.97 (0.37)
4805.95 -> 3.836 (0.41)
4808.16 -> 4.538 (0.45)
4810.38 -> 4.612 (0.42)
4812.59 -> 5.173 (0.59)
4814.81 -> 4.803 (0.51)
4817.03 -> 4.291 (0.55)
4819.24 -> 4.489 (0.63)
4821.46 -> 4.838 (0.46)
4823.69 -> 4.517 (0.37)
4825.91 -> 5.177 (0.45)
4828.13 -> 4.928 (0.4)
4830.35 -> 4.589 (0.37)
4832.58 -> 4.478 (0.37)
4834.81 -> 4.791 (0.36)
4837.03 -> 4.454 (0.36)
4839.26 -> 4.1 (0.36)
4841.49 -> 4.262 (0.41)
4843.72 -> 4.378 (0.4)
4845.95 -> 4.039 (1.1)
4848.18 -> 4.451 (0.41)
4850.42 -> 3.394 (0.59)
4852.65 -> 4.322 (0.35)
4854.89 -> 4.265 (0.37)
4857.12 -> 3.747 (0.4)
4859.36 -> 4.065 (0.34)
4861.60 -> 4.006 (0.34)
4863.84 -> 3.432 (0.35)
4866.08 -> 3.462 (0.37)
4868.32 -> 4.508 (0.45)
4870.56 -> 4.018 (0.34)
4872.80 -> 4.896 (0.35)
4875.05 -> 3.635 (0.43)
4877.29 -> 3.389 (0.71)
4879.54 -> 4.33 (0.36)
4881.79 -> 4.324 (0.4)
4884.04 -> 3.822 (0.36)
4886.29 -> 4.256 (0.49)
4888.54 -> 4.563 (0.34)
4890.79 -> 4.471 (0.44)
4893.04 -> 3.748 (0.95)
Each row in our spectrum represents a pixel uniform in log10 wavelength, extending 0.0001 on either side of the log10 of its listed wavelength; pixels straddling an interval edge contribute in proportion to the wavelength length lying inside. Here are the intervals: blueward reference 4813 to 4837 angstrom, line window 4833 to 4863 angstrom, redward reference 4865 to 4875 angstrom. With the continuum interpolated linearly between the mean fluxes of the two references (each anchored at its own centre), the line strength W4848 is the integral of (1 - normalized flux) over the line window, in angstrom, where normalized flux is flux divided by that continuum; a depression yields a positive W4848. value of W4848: 1.7 angstrom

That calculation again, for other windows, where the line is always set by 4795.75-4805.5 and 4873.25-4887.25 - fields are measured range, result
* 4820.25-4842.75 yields -1.6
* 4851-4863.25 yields 0.4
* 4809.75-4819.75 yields -0.6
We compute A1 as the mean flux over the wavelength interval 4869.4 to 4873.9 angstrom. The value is 4.46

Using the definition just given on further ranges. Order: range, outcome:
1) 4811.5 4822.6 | 4.72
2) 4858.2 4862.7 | 4.03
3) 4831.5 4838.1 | 4.58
